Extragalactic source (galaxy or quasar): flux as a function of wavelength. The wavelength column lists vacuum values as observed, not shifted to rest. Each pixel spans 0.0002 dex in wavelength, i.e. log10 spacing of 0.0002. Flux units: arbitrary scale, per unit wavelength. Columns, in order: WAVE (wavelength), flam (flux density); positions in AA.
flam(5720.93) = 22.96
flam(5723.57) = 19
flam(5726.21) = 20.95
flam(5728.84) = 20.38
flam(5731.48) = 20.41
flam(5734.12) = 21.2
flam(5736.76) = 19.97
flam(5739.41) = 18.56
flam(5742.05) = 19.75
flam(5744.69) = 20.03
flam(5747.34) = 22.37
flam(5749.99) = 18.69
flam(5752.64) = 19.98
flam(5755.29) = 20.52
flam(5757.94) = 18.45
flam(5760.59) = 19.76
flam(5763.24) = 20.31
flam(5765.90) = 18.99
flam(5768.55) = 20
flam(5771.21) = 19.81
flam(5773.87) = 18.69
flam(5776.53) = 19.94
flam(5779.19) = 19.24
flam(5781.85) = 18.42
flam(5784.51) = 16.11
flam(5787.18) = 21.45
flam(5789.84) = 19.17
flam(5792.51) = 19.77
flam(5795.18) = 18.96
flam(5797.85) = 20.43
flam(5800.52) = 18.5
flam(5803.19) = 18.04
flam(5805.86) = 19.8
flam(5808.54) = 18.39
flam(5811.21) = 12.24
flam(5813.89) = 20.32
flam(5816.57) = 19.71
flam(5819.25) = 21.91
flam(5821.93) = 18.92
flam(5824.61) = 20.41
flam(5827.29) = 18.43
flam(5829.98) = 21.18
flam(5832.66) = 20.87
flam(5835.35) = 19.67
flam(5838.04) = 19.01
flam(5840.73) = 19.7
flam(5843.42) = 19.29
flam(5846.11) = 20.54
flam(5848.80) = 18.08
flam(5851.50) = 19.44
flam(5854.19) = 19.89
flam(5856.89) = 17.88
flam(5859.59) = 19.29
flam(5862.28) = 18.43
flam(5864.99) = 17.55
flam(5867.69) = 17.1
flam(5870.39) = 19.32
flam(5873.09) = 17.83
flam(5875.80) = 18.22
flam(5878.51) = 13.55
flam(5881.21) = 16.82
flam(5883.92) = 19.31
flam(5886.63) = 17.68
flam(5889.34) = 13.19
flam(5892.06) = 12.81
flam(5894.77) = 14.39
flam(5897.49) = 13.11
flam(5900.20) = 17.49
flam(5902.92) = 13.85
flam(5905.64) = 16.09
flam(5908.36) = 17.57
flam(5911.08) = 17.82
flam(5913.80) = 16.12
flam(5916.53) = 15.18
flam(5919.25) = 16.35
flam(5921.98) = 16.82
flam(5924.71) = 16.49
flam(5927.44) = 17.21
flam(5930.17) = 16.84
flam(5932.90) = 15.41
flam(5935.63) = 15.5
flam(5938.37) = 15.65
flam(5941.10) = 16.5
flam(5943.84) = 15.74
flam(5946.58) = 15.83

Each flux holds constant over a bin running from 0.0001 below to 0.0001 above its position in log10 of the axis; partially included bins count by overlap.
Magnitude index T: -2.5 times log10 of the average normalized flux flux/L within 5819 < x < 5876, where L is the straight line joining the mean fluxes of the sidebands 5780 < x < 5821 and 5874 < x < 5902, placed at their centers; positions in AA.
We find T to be -0.12 mag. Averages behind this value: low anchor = 18.9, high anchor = 15.7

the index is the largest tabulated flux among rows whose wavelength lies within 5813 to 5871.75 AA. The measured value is 21.91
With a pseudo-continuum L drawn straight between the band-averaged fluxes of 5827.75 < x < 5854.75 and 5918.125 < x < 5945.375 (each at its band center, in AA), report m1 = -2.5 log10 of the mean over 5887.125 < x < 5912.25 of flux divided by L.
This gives 0.15 mag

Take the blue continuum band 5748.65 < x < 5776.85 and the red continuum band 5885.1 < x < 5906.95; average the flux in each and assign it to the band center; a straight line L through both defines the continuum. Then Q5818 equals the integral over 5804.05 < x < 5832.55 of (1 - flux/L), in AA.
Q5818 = -2.6 AA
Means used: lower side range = 19.5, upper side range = 14.9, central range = 19.2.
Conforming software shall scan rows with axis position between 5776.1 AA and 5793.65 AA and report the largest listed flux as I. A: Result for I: 21.45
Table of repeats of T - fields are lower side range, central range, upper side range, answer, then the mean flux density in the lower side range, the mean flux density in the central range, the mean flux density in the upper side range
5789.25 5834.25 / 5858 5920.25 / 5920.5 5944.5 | 0.05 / 19.2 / 16.5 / 16.3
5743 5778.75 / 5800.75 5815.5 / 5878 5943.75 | 0.04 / 19.8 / 17.8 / 15.9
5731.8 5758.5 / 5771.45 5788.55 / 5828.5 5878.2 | 0.04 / 20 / 19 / 18.9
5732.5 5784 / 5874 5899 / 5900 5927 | 0.10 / 19.7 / 15.5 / 16.4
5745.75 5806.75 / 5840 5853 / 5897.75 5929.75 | -0.09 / 19.5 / 19.4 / 16.4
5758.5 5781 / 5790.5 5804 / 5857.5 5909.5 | -0.02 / 19.5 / 19.2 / 16.5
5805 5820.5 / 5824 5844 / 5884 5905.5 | -0.12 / 18.7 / 19.8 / 15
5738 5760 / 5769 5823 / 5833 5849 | 0.04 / 19.8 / 19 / 19.6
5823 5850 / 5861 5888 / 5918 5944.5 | 0.05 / 19.7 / 17.6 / 16.3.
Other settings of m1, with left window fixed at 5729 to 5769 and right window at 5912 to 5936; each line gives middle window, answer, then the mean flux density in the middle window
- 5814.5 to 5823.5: -0.10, 20.2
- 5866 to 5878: -0.03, 17.8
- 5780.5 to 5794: 0.01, 19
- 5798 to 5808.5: -0.01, 18.9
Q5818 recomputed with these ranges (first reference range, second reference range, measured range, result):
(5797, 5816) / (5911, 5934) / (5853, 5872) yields -1.2 AA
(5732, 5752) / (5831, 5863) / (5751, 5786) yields 1.2 AA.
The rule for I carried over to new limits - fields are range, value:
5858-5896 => 19.32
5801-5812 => 19.8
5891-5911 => 17.57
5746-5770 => 22.37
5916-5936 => 17.21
